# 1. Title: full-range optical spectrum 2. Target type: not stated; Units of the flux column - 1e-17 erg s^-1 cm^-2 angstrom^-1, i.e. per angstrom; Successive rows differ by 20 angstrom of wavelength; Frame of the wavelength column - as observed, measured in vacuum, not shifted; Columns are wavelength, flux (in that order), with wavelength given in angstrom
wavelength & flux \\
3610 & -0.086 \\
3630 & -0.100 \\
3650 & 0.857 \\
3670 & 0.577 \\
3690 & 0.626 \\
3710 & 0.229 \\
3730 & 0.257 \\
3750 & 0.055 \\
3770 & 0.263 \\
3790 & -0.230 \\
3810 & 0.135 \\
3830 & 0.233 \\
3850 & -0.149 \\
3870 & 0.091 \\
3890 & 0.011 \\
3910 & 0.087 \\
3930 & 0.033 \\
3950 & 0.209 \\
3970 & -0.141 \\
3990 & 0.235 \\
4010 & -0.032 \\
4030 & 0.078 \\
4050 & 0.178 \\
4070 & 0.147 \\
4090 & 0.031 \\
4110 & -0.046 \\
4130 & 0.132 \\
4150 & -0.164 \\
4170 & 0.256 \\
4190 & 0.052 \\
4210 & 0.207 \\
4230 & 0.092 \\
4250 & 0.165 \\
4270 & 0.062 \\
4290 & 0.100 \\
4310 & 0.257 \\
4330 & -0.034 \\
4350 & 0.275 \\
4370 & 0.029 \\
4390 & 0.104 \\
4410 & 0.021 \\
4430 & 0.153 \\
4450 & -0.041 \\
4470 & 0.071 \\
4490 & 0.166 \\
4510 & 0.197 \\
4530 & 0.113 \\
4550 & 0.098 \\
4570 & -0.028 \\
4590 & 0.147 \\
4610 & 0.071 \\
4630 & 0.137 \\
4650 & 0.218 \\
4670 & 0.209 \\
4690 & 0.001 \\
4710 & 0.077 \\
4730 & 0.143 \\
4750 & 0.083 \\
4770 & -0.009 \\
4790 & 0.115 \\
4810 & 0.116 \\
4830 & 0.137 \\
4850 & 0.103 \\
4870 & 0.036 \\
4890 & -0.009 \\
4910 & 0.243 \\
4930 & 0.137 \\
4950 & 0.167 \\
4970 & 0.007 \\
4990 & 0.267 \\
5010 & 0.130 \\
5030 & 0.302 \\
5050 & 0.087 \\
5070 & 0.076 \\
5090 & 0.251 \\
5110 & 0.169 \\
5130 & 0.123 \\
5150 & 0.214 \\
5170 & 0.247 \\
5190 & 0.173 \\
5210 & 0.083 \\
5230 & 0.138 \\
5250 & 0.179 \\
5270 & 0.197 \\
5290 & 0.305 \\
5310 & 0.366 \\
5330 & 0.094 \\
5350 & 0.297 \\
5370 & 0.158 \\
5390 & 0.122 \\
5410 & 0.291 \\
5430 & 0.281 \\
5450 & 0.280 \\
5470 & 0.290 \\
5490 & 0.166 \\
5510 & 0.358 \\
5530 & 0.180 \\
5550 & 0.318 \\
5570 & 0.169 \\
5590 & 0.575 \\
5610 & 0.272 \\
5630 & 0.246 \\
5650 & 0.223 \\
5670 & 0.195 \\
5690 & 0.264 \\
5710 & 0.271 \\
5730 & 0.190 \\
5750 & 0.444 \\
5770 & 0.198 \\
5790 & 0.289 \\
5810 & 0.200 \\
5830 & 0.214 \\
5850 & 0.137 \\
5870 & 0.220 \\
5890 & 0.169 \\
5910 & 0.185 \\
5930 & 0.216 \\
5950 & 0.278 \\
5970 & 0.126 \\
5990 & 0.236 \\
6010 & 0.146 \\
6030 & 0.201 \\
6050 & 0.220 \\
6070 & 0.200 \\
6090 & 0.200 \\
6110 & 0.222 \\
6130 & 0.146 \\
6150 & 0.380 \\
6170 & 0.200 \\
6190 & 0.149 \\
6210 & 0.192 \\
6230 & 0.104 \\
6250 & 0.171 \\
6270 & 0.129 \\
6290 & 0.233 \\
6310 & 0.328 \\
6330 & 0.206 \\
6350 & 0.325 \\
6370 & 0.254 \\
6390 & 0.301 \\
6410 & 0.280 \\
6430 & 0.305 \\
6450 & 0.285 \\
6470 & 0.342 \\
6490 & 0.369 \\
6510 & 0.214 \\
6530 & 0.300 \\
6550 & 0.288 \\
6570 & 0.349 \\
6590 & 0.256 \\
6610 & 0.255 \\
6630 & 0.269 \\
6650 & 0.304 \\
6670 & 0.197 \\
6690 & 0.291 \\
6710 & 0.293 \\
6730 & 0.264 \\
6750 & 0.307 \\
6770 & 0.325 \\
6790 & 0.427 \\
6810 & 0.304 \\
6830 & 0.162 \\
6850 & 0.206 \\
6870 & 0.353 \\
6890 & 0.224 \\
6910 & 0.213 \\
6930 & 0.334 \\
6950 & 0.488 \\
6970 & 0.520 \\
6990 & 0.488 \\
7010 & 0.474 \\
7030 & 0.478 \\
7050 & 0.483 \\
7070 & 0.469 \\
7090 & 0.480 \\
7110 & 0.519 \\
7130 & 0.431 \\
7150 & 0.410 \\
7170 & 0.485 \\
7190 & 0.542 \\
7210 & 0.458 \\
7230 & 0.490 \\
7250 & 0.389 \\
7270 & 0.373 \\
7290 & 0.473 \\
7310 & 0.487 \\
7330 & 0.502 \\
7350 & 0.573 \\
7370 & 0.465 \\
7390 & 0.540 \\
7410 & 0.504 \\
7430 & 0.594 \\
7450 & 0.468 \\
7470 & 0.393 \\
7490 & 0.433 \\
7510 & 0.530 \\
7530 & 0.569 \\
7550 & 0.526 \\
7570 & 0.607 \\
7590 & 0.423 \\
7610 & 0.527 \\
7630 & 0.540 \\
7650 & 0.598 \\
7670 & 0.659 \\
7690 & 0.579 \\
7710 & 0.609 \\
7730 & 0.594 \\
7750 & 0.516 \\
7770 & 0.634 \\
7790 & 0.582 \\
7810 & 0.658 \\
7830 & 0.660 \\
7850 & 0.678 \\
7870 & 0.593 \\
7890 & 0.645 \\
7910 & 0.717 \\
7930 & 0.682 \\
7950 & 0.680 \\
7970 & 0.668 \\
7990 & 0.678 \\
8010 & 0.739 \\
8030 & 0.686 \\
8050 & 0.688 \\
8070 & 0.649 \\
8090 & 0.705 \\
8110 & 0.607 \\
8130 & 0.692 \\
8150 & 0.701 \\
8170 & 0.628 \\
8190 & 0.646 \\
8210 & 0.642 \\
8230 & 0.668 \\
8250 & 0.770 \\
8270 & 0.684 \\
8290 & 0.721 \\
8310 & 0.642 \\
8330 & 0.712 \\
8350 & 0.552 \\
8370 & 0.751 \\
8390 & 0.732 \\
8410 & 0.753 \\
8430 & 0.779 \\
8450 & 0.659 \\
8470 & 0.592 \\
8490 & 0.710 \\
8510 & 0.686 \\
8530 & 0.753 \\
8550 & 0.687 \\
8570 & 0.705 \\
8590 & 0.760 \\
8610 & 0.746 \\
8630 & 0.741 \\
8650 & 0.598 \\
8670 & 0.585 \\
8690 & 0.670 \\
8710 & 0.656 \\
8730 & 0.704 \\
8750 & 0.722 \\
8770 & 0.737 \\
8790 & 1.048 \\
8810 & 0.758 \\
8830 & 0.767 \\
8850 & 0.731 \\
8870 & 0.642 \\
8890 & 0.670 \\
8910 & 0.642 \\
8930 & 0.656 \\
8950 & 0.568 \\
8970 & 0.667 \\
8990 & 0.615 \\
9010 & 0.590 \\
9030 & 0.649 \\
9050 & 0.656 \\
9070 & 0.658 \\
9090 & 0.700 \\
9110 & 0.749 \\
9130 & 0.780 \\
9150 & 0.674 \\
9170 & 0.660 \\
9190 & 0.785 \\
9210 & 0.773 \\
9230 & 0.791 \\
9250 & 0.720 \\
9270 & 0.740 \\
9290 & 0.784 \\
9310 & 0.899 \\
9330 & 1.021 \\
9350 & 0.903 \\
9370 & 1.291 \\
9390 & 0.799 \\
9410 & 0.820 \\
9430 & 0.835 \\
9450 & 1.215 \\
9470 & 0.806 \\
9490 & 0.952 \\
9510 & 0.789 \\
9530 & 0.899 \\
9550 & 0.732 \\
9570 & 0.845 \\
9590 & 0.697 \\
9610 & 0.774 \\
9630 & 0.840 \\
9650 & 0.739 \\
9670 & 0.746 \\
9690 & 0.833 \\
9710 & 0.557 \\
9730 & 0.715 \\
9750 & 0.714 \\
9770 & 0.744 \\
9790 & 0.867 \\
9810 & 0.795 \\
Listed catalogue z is 0.74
